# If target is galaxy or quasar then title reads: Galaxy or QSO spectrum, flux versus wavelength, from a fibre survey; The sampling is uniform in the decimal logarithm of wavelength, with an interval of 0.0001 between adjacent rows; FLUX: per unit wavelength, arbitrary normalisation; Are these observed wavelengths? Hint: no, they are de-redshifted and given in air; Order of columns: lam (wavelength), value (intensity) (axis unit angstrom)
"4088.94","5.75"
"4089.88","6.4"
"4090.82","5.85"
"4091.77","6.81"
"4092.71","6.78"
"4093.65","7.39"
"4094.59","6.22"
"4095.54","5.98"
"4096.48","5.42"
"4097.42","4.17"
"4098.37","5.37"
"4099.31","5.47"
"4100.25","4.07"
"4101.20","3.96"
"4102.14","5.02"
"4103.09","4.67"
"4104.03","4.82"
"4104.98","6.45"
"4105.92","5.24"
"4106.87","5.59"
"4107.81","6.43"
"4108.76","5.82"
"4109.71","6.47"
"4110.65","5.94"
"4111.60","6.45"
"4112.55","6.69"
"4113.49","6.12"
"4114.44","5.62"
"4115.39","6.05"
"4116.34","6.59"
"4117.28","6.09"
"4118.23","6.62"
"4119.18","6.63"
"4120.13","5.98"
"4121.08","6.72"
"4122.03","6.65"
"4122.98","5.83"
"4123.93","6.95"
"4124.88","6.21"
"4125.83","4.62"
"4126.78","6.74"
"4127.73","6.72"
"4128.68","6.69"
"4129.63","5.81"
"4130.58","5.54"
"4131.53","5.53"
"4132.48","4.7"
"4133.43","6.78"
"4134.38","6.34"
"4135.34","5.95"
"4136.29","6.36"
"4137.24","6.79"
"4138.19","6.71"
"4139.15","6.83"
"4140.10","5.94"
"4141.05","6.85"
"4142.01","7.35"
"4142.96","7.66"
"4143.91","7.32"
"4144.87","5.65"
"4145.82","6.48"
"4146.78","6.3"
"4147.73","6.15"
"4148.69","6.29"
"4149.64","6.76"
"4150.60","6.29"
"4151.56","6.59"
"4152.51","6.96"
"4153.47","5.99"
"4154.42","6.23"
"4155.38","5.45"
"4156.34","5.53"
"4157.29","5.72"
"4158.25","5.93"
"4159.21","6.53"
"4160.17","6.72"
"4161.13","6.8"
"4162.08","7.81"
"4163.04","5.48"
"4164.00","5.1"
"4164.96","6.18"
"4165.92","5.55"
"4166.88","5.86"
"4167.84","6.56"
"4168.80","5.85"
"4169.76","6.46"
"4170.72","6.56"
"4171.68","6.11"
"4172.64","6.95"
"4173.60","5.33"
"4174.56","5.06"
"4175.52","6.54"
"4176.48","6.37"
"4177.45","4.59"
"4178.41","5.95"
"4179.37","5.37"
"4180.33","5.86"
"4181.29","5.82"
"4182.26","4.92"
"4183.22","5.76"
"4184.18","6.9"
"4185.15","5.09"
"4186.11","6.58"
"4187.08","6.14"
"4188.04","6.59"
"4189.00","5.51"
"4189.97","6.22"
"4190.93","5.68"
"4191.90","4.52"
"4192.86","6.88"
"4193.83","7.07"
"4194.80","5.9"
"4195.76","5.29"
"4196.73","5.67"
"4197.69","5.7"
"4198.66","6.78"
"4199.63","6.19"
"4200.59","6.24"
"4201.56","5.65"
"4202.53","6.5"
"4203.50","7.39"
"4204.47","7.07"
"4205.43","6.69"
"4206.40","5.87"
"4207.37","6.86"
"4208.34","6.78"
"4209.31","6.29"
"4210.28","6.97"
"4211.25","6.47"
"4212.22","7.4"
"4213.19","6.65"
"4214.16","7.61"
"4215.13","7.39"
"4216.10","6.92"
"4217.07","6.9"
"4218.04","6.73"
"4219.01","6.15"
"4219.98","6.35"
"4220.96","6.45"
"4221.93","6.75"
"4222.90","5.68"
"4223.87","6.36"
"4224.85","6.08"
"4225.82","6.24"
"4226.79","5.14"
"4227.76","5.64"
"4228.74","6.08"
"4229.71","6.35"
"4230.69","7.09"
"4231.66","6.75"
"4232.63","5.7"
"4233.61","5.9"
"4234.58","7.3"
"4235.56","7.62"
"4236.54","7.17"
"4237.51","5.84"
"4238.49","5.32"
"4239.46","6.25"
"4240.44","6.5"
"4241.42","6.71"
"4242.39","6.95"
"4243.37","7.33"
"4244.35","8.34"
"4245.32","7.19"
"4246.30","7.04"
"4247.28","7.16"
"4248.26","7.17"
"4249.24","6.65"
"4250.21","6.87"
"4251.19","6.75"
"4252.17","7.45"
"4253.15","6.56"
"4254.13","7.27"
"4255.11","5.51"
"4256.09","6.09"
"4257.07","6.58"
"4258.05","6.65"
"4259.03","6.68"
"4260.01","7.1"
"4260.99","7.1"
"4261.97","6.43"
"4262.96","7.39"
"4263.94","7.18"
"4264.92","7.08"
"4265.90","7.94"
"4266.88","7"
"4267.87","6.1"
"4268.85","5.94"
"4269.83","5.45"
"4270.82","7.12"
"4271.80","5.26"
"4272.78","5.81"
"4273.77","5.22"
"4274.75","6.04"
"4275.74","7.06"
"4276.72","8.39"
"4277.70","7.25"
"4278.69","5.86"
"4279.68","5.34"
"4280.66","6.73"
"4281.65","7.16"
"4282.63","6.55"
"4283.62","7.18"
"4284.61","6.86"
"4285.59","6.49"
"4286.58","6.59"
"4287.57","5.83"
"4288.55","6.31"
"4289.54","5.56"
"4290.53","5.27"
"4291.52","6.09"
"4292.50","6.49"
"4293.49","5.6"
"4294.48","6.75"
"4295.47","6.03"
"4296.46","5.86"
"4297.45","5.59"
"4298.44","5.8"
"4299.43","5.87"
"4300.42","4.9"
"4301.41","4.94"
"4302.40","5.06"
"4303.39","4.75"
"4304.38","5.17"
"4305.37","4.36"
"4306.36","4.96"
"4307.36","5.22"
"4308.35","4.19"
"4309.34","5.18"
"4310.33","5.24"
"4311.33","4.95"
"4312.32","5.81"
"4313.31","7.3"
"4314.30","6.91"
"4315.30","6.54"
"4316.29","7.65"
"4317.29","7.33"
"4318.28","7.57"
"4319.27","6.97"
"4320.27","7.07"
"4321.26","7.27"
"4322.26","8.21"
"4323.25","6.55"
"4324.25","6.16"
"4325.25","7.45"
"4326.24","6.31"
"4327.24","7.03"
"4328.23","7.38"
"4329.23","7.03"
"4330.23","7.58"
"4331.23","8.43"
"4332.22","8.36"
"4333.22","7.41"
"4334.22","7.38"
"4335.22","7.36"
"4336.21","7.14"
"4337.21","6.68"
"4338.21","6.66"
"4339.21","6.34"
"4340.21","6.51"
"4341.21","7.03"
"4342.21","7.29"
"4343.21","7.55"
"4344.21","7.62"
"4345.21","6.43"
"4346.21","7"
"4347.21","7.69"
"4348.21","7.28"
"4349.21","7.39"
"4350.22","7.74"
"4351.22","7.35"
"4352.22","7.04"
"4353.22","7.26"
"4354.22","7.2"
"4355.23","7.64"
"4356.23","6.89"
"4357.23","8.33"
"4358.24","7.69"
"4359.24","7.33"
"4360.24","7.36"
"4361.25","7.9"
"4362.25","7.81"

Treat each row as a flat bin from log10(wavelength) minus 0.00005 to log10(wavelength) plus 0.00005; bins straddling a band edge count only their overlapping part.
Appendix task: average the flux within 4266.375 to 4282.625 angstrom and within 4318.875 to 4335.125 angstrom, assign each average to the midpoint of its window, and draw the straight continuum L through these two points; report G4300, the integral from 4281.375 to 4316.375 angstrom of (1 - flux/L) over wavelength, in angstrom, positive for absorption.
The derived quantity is 4.9 angstrom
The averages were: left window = 6.37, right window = 7.29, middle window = 5.83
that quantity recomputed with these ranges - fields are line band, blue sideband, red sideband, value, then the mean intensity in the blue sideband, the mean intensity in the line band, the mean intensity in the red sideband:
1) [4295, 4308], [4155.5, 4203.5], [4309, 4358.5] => 3.0 angstrom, 6.02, 5.25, 7.09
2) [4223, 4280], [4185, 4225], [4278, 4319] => -3.8 angstrom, 6.39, 6.59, 5.96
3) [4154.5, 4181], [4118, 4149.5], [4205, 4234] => 1.6 angstrom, 6.36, 6.01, 6.47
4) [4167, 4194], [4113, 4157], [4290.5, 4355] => 1.7 angstrom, 6.3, 5.96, 6.58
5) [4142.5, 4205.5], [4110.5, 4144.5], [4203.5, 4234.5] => 2.9 angstrom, 6.34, 6.14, 6.52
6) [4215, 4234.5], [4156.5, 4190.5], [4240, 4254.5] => 1.2 angstrom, 6.02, 6.34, 7.06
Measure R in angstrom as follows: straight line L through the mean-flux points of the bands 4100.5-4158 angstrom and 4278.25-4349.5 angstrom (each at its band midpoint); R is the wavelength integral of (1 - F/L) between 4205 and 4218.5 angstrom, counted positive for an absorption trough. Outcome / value -1.1 angstrom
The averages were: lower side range 6.15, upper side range 6.48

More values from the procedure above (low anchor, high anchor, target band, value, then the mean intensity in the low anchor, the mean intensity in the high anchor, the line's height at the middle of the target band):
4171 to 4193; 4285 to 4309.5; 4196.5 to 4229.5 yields -3.95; 5.85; 5.57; 5.77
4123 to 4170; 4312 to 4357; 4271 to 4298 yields 2.60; 6.27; 7.19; 6.94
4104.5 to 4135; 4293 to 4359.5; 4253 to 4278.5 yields -0.40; 6.14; 6.67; 6.51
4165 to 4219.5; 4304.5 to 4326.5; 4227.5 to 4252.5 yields -1.92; 6.23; 6.31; 6.26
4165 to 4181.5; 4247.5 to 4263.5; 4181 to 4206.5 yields 0.19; 5.94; 6.77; 6.15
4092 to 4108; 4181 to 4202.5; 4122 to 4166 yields -4.41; 5.48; 5.97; 5.71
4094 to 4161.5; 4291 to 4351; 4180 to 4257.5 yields -1.79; 6.09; 6.55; 6.3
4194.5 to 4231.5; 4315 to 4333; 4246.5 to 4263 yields -0.06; 6.43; 7.28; 6.75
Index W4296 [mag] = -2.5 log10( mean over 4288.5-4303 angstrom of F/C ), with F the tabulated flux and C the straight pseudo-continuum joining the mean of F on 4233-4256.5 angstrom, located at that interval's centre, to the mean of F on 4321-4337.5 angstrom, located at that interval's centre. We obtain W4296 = 0.23 mag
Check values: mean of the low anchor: 6.78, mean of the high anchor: 7.29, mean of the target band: 5.72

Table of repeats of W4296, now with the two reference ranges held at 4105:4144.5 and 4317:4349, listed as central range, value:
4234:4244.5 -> 0.00 mag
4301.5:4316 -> 0.29 mag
